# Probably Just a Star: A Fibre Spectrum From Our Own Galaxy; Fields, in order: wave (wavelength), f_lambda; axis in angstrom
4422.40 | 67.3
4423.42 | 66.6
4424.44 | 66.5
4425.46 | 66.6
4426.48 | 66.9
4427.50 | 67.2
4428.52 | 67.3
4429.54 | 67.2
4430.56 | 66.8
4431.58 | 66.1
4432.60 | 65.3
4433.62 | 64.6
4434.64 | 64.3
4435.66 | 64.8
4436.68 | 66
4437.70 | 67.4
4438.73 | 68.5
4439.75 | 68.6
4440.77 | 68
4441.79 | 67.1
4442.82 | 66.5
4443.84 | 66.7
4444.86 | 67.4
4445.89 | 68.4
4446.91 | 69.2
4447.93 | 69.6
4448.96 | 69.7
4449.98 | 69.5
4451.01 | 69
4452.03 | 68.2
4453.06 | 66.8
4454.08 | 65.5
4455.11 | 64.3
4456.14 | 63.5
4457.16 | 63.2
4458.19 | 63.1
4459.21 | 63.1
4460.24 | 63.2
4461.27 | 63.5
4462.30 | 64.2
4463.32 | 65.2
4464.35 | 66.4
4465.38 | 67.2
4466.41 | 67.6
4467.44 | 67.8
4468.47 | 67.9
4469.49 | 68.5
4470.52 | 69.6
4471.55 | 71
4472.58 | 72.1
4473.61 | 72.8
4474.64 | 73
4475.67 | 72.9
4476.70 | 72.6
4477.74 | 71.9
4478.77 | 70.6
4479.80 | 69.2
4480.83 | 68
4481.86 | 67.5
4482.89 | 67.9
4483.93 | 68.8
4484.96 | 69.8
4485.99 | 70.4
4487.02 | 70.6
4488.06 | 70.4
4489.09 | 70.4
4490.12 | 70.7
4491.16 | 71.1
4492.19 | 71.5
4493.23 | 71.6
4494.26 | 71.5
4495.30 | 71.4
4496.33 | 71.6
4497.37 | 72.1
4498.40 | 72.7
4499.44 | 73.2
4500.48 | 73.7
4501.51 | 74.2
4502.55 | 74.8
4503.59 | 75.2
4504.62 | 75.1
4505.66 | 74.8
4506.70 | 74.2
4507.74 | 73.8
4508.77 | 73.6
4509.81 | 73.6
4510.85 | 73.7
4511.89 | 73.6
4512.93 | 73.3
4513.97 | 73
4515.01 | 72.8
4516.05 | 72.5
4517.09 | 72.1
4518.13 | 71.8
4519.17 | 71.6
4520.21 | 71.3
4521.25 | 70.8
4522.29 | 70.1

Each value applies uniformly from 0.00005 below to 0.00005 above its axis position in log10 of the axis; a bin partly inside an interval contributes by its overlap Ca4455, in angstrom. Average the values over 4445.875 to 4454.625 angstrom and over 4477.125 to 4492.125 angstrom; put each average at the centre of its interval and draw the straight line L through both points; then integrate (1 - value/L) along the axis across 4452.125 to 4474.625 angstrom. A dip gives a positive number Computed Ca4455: 0.76 angstrom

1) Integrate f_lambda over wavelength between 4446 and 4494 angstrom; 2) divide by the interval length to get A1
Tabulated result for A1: 68.5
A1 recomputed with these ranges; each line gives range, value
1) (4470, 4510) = 71.8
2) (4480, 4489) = 69.3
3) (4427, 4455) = 67.2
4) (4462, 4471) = 67.3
